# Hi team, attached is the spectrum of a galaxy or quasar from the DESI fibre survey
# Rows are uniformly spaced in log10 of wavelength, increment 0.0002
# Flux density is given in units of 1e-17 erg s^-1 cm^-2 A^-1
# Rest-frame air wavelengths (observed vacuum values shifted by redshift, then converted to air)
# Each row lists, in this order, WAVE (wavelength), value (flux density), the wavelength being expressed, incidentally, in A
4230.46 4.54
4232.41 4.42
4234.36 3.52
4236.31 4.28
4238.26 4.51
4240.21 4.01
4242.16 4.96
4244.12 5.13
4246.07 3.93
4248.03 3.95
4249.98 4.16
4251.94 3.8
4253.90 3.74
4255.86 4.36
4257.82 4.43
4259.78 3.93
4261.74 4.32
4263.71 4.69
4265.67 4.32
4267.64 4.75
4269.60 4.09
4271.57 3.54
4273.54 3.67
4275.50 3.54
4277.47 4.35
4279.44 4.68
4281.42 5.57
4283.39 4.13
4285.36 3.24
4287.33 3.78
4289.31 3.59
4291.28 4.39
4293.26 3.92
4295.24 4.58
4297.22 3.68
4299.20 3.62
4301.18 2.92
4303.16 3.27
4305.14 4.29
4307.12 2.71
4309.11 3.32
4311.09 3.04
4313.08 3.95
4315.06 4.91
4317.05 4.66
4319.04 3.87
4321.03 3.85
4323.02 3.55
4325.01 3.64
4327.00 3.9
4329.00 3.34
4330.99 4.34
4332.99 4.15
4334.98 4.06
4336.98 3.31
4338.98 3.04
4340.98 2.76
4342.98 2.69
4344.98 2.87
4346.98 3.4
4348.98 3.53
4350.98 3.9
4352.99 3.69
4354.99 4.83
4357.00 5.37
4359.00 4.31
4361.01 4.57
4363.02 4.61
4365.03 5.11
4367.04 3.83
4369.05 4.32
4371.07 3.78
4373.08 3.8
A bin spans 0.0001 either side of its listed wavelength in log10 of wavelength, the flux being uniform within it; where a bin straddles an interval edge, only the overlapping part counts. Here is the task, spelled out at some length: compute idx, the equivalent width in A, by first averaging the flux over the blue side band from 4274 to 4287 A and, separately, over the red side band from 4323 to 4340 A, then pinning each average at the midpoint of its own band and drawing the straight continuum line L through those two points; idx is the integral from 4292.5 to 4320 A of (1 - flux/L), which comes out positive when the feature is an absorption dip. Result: 1.3 A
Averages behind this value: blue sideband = 4.21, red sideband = 3.71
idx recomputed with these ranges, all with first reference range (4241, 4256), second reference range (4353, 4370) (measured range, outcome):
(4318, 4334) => 2.27 A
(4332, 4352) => 5.05 A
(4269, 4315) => 5.55 A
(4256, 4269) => -0.33 A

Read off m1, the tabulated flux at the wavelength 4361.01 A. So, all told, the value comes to 4.57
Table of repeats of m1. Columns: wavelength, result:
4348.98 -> 3.53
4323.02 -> 3.55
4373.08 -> 3.8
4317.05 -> 4.66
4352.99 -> 3.69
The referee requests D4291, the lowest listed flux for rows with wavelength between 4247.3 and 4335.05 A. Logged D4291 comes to 2.71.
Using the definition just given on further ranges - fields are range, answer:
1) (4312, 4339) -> 3.04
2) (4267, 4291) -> 3.24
